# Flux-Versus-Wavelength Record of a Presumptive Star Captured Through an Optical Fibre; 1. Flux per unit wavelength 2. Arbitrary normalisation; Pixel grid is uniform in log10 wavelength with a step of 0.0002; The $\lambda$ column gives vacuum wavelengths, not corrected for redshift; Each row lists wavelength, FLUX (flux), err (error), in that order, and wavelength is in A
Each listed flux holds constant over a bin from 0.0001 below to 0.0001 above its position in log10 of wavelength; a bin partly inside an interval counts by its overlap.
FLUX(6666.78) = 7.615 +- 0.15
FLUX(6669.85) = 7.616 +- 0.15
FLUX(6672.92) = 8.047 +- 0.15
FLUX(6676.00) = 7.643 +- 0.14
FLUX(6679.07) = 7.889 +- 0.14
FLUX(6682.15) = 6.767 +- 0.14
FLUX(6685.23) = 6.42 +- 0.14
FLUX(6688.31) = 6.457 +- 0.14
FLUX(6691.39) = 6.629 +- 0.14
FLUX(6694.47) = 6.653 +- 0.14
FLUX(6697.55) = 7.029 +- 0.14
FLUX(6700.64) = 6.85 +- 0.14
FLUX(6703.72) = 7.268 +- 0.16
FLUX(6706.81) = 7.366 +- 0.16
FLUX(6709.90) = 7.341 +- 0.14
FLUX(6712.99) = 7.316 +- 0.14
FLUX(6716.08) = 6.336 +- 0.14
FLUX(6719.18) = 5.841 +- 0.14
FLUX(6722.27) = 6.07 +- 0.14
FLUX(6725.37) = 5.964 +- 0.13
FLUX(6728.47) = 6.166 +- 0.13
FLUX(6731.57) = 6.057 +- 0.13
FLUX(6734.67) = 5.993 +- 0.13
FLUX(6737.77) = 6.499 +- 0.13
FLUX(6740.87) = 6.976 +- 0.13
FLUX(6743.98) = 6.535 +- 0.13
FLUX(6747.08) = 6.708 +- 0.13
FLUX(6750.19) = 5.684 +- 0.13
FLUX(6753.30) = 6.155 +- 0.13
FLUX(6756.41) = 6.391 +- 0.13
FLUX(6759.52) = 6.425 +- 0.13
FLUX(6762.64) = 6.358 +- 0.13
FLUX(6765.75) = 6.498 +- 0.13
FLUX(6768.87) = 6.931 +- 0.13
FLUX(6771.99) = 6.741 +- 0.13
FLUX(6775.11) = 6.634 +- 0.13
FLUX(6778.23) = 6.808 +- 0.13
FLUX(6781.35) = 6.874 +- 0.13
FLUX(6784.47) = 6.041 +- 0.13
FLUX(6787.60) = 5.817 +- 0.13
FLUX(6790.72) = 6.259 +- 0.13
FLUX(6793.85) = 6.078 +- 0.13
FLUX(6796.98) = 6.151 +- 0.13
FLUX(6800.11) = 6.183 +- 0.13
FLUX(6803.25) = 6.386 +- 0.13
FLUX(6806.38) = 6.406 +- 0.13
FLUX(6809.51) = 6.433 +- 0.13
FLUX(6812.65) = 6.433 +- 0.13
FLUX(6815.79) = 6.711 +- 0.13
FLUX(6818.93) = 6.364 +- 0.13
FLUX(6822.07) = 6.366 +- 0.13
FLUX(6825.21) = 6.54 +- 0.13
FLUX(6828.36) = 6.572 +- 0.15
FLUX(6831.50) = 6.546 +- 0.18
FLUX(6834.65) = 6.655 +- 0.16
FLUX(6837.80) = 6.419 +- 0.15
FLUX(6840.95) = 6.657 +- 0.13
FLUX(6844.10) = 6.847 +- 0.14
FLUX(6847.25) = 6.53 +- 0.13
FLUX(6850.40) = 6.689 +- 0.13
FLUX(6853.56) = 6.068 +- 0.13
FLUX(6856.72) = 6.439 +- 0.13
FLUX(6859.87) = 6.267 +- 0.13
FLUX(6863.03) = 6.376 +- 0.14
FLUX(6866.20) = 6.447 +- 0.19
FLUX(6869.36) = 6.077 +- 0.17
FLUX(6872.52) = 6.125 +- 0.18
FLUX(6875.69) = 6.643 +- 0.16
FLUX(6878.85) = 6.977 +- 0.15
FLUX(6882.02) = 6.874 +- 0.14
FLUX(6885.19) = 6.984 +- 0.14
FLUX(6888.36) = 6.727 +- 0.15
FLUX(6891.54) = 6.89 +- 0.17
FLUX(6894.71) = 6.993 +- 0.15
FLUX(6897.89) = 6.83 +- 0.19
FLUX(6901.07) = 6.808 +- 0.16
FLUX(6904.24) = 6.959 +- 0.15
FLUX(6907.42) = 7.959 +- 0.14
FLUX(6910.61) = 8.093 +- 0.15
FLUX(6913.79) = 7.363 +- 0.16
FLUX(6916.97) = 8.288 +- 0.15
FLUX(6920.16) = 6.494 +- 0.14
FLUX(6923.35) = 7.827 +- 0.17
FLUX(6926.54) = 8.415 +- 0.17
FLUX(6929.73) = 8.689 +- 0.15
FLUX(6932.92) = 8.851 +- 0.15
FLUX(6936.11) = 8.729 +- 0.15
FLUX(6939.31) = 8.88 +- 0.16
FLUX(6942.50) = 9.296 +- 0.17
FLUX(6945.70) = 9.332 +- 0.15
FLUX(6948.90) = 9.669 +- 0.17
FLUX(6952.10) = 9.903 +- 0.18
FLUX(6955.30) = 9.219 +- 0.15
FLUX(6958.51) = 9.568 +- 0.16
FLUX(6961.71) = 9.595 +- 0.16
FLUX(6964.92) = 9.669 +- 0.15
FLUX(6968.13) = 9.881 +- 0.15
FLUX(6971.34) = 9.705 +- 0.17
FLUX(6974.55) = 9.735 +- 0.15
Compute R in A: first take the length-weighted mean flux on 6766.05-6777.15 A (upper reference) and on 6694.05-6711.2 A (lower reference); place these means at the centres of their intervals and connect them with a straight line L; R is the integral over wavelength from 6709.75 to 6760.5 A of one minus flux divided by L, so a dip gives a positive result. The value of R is 4.3 A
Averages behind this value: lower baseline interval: 7.11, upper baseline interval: 6.74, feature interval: 6.35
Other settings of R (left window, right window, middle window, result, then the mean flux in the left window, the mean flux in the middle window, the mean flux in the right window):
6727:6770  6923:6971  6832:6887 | 9.9 A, 6.38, 6.54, 9.22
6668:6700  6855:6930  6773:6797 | 2.4 A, 7.11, 6.35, 7.04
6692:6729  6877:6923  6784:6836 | 4.4 A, 6.7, 6.35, 7.18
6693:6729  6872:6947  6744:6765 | 1.8 A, 6.7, 6.31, 7.64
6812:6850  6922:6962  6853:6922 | 8.6 A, 6.56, 6.87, 9.07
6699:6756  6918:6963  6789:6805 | 2.4 A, 6.5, 6.21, 8.88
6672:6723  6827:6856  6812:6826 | 0.3 A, 6.94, 6.48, 6.55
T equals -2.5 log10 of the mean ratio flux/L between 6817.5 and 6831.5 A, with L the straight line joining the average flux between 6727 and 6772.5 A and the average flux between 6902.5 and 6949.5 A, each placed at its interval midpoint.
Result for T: 0.12 mag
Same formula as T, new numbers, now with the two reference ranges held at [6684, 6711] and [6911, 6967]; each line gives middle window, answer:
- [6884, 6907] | 0.22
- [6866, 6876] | 0.30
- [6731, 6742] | 0.13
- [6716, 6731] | 0.17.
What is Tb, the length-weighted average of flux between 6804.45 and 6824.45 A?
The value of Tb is 6.46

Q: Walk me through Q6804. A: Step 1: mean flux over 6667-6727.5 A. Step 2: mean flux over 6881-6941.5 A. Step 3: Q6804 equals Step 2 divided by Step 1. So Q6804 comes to 1.10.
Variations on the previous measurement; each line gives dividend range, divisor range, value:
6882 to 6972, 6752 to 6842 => 1.29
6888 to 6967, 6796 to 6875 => 1.29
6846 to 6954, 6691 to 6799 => 1.15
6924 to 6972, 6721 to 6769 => 1.46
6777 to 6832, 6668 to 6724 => 0.92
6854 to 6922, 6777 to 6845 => 1.07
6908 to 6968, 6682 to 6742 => 1.33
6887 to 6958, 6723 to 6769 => 1.28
